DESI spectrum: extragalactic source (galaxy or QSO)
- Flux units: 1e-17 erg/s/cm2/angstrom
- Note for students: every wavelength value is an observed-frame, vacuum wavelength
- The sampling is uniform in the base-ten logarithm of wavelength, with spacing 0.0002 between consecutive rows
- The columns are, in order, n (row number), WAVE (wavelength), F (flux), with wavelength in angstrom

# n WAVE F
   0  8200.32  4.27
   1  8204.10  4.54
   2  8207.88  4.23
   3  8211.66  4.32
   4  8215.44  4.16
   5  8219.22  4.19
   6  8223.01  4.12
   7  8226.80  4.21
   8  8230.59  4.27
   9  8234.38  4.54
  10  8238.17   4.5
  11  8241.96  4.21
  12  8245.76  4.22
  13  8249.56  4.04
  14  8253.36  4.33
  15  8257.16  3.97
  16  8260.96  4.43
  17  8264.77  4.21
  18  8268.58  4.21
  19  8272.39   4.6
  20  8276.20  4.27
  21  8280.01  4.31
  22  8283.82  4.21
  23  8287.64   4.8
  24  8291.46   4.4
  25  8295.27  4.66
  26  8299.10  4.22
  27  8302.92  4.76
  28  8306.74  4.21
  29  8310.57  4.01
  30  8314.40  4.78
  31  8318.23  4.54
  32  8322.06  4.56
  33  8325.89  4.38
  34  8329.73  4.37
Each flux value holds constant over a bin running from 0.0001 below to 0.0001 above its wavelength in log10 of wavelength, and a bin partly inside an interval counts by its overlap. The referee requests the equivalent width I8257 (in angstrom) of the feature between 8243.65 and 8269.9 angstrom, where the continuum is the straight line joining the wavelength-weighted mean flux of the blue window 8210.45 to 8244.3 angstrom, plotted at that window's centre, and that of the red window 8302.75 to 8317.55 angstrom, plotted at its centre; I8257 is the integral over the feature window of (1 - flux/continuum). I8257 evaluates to 0.8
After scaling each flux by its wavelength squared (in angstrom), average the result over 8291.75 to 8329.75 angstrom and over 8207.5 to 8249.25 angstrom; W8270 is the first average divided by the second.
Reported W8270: 1.1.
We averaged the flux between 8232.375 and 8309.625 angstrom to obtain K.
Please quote 4.35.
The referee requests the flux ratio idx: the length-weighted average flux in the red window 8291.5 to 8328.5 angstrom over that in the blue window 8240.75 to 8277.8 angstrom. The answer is 1.05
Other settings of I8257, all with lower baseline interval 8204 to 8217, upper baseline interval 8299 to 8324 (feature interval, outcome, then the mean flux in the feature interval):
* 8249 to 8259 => 0.54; 4.12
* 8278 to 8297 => -0.24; 4.48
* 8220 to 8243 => 0.08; 4.31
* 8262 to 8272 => 0.21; 4.28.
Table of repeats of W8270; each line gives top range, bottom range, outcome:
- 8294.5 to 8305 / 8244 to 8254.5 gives 1.09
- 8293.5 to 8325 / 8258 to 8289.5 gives 1.03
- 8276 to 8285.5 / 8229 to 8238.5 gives 0.97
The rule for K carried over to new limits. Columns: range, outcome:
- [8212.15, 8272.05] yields 4.25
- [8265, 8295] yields 4.4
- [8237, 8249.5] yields 4.26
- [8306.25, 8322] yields 4.42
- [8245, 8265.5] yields 4.2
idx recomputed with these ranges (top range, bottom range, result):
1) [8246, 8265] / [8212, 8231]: 1.00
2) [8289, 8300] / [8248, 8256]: 1.07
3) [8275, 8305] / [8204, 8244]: 1.04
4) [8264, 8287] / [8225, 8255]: 1.01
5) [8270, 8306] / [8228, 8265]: 1.04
